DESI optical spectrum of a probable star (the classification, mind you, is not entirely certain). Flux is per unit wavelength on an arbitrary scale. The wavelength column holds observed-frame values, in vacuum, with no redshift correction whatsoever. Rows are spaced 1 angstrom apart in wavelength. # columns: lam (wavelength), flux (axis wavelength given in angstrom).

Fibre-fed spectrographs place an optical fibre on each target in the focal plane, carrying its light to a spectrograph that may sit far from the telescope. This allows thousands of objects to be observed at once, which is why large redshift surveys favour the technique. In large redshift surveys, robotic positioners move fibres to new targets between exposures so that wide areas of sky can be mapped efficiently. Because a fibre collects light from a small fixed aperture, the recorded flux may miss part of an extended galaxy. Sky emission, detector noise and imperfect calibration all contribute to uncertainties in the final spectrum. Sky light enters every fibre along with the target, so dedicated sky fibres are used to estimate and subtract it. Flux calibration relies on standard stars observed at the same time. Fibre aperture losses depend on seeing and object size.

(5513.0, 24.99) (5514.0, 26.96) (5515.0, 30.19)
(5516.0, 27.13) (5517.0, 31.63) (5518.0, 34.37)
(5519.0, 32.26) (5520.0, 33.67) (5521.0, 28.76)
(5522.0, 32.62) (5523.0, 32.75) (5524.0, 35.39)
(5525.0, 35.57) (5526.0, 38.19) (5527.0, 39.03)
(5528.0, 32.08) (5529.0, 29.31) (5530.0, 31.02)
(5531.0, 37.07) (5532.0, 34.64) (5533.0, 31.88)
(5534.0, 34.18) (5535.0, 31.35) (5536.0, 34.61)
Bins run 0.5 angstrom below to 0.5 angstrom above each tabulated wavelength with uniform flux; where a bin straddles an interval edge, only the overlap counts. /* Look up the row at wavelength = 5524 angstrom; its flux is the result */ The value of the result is 35.39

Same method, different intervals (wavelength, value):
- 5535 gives 31.35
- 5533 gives 31.88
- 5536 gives 34.61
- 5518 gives 34.37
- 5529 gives 29.31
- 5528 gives 32.08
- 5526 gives 38.19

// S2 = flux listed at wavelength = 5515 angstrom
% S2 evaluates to 30.19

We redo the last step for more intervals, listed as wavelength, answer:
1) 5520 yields 33.67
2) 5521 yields 28.76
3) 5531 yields 37.07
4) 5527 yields 39.03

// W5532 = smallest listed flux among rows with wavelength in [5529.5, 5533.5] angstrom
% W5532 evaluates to 31.02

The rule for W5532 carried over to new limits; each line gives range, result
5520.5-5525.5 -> 28.76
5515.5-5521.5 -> 27.13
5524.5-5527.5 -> 35.57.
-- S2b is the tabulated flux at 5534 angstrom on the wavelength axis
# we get 34.18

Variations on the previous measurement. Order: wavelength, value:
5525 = 35.57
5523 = 32.75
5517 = 31.63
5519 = 32.26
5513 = 24.99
